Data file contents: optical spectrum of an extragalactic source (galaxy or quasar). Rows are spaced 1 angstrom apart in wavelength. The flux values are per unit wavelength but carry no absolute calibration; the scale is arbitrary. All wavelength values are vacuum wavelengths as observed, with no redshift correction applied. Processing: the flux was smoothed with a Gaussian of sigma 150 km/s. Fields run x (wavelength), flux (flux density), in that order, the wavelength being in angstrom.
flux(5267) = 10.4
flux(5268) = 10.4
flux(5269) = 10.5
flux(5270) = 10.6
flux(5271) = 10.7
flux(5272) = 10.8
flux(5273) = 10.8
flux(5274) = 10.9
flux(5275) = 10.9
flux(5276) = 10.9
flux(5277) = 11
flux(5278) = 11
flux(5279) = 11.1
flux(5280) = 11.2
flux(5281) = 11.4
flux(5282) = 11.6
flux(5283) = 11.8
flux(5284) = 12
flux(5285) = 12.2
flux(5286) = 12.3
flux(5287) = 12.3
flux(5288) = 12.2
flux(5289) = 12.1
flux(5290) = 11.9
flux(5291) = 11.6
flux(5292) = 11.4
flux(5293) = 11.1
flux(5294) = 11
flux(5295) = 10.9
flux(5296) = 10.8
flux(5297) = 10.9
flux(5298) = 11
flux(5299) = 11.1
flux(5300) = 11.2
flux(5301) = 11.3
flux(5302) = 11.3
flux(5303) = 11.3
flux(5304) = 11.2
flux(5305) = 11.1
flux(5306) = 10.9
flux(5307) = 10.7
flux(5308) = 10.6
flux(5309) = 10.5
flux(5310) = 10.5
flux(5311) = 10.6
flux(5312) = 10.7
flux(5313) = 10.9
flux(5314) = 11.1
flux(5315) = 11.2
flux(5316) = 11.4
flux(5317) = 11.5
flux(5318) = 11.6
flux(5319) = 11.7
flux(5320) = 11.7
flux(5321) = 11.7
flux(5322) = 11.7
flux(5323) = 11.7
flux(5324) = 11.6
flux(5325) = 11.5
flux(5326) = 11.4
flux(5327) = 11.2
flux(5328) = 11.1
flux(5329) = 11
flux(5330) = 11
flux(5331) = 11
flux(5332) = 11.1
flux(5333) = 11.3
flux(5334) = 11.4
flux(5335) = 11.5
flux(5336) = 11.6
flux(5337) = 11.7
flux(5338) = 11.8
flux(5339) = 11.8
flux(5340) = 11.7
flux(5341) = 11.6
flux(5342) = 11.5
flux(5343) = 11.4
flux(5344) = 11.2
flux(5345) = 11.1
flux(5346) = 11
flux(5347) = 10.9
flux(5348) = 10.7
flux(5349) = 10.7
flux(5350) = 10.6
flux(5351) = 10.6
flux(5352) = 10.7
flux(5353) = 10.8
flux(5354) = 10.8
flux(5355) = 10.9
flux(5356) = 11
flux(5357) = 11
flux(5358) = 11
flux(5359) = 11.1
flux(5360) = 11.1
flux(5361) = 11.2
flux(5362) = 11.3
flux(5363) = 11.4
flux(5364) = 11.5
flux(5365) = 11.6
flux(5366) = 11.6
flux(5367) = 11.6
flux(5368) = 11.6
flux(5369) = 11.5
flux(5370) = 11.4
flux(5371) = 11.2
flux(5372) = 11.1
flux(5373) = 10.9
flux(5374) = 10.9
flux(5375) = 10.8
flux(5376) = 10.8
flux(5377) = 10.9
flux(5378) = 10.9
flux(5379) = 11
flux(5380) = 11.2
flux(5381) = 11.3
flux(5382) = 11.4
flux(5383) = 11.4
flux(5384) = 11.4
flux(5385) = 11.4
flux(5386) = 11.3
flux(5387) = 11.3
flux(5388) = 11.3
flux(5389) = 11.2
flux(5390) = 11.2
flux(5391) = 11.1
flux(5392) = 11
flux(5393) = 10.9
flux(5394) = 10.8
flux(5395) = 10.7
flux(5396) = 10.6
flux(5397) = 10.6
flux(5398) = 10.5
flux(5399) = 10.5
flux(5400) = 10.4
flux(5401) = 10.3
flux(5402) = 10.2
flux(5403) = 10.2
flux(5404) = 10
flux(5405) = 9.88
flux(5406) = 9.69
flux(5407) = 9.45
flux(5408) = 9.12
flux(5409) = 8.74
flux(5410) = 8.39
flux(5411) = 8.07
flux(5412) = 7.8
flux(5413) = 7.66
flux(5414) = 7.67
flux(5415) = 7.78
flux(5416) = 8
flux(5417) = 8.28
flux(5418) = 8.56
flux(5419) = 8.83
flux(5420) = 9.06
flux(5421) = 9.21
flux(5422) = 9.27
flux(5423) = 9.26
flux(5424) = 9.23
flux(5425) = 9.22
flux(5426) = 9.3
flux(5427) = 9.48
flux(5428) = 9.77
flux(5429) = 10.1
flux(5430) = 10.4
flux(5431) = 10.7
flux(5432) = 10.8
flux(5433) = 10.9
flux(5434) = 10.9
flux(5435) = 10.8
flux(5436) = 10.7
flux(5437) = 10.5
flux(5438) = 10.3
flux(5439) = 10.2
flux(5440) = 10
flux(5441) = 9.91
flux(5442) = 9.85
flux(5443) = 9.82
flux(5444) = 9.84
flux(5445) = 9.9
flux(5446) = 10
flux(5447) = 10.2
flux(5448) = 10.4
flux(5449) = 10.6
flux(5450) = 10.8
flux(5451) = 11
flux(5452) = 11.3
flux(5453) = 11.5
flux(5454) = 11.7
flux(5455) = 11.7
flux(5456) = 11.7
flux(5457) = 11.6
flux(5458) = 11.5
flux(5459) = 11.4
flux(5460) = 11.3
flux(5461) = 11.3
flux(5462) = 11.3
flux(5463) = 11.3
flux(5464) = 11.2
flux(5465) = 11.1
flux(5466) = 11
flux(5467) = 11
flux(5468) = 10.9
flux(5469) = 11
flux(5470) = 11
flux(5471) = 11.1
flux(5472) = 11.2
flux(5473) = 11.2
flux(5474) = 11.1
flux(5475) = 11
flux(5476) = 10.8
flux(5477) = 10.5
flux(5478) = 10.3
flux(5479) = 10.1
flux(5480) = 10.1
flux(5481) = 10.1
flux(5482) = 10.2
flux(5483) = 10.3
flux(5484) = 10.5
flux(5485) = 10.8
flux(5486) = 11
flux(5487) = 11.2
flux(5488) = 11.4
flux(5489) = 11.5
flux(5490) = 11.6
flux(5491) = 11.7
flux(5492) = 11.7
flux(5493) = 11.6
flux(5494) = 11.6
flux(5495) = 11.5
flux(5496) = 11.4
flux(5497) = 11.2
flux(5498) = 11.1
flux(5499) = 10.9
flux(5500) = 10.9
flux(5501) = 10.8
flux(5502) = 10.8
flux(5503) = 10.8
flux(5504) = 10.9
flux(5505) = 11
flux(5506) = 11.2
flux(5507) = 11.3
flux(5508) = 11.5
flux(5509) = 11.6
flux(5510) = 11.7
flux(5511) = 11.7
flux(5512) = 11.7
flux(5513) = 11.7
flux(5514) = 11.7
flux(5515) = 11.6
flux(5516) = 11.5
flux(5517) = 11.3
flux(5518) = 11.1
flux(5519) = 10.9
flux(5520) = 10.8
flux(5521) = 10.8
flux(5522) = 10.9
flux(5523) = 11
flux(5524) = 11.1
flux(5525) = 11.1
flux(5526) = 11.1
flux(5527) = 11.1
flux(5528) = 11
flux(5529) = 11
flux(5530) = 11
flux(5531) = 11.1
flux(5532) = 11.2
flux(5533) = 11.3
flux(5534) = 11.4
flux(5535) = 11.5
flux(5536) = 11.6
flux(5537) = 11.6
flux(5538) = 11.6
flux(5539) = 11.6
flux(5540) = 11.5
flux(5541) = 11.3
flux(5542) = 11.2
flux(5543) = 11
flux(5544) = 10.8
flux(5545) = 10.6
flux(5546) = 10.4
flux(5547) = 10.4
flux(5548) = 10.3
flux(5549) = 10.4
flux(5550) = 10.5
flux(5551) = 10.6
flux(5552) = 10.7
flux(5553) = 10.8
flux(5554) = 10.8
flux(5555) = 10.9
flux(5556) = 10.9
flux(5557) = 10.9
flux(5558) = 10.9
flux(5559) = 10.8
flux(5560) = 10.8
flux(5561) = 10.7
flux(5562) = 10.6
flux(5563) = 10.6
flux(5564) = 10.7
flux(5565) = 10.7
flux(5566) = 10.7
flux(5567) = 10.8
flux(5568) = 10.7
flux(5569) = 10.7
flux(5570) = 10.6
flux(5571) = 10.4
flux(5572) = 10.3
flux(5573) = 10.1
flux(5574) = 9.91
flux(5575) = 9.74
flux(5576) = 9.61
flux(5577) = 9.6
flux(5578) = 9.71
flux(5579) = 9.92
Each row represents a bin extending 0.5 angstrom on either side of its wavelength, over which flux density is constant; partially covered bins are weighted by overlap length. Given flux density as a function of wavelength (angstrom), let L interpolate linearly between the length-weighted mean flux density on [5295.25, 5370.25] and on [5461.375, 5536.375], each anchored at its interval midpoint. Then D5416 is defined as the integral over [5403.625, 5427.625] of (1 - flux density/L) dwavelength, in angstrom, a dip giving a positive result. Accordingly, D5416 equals 5.0 angstrom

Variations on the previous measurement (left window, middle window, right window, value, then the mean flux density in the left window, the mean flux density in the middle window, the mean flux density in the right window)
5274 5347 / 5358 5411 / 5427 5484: 1.0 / 11.3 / 10.8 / 10.7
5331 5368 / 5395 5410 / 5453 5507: 1.6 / 11.2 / 9.98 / 11.1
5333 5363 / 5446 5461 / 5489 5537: 0.1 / 11.2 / 11.2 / 11.3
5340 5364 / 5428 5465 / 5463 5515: 1.1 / 11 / 10.8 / 11.1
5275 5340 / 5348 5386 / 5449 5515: 0.5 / 11.3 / 11.1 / 11.1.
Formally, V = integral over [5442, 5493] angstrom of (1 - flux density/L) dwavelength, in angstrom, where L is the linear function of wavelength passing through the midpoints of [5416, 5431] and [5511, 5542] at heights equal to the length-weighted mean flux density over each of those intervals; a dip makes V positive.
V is -4.02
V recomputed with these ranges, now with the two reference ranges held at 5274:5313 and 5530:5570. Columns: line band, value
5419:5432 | 1.7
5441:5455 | 0.6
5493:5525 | -0.8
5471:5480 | 0.2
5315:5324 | -0.3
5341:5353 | 0.2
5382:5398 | 0.1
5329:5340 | -0.2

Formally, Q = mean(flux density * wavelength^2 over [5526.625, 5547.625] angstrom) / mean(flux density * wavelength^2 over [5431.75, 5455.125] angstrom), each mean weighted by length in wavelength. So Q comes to 1.09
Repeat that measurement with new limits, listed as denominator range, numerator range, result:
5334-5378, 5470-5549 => 1.05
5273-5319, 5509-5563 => 1.07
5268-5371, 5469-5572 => 1.06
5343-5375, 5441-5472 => 1.02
